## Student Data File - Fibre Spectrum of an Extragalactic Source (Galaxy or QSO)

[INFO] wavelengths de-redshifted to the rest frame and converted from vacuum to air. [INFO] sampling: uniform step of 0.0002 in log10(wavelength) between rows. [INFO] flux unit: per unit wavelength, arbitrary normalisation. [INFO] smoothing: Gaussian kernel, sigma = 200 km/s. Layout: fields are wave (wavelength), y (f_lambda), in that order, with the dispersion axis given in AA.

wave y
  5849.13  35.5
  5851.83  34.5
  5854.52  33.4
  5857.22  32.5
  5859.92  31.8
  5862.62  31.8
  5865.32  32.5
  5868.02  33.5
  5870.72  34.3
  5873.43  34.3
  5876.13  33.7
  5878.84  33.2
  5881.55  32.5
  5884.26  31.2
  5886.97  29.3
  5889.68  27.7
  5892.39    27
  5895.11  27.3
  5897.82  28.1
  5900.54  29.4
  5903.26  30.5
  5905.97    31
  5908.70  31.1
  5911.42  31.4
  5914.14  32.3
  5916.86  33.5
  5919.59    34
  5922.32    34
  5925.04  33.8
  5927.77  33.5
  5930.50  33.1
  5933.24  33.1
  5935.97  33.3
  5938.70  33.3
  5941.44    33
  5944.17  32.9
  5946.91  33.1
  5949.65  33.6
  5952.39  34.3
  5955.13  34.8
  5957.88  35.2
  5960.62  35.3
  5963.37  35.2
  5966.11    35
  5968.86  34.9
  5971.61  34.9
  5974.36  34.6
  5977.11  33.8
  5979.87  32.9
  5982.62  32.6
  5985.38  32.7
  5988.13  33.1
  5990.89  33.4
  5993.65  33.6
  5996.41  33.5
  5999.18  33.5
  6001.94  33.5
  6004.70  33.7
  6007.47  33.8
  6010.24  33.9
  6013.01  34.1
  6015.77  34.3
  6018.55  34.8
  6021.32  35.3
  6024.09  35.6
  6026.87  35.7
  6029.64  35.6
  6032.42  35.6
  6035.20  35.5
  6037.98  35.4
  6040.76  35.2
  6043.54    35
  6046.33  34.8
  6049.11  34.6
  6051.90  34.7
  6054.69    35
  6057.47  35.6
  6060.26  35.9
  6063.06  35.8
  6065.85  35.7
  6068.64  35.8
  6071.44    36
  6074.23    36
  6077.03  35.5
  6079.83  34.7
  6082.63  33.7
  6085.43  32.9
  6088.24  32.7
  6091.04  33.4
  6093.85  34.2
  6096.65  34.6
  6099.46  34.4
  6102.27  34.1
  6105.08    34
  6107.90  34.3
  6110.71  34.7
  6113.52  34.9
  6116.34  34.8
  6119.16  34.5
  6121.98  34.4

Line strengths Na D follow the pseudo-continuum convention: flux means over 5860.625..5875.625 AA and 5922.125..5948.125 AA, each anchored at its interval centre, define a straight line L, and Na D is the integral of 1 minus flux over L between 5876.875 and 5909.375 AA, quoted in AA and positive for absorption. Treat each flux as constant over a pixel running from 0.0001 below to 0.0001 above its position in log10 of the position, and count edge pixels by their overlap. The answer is 3.3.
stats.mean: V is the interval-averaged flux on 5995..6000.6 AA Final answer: 33.5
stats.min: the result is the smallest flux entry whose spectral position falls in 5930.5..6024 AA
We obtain 32.6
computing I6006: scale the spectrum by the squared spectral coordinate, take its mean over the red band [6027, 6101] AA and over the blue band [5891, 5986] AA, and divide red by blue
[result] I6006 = 1.1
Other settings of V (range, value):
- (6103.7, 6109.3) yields 34.1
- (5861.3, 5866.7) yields 32.2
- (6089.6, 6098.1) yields 34.1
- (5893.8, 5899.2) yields 27.7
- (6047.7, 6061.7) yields 35.2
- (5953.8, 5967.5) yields 35.1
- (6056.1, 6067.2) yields 35.7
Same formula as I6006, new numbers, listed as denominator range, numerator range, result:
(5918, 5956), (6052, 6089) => 1.09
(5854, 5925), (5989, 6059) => 1.15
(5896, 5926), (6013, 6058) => 1.16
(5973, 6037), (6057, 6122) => 1.04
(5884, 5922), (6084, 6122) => 1.20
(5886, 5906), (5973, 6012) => 1.21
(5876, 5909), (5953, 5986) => 1.18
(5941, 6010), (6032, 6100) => 1.06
